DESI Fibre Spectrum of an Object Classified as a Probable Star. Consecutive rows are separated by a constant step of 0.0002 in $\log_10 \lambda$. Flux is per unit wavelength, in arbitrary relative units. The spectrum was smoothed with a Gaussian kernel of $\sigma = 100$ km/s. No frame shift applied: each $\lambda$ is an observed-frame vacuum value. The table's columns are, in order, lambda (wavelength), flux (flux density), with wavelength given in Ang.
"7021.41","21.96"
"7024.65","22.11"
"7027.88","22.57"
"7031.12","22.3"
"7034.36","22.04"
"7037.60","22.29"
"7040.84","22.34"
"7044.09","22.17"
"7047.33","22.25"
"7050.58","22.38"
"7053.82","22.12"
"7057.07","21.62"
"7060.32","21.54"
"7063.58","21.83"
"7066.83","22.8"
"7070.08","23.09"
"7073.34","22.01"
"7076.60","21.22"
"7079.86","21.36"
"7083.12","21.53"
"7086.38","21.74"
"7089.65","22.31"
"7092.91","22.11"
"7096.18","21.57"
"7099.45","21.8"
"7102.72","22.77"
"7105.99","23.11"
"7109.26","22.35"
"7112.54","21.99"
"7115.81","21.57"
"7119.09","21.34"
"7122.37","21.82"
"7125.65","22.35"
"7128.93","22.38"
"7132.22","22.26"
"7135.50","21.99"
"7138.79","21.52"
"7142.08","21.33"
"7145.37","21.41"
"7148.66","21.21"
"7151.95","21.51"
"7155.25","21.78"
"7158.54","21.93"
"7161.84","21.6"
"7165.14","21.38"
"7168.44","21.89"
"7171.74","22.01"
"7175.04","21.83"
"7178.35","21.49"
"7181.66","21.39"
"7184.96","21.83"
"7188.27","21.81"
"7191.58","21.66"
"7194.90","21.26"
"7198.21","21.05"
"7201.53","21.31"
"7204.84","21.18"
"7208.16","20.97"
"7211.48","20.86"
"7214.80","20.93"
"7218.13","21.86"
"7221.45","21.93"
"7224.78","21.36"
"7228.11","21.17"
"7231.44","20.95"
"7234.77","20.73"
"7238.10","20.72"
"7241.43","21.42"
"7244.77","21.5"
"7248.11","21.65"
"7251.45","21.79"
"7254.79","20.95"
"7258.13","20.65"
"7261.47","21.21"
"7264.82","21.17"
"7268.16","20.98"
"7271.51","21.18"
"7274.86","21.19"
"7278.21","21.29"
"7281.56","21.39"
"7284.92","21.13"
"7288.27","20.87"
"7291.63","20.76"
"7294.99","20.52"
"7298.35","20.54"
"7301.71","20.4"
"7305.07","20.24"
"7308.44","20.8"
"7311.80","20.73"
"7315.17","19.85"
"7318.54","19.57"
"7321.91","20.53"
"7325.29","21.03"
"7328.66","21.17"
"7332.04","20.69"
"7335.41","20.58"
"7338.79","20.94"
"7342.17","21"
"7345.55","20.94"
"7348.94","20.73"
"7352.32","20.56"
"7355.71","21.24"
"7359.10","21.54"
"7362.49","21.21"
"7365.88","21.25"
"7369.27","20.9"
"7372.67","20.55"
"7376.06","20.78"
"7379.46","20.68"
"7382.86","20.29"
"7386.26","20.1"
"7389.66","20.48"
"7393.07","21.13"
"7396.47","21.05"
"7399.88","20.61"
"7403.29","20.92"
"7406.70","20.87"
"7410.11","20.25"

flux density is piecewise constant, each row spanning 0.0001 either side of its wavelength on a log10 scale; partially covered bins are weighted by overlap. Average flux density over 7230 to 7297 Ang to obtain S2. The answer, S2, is 21.1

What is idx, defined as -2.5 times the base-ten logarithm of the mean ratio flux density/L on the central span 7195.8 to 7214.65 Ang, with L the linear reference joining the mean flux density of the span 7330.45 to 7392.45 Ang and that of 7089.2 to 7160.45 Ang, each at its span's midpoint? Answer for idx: 0.02 mag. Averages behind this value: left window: 21.9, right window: 20.8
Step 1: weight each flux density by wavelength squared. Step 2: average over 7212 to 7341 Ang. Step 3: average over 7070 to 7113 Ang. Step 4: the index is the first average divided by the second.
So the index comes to 1.00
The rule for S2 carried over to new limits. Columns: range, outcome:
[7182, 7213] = 21.3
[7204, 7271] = 21.2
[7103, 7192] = 21.8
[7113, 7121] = 21.6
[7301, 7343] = 20.6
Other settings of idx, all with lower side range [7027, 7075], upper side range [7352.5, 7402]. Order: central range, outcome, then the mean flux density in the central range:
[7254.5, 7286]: 0.01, 21.1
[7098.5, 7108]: -0.03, 22.6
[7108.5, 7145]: 0.00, 21.9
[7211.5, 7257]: 0.01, 21.3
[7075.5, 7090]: 0.02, 21.6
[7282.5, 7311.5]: 0.03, 20.7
